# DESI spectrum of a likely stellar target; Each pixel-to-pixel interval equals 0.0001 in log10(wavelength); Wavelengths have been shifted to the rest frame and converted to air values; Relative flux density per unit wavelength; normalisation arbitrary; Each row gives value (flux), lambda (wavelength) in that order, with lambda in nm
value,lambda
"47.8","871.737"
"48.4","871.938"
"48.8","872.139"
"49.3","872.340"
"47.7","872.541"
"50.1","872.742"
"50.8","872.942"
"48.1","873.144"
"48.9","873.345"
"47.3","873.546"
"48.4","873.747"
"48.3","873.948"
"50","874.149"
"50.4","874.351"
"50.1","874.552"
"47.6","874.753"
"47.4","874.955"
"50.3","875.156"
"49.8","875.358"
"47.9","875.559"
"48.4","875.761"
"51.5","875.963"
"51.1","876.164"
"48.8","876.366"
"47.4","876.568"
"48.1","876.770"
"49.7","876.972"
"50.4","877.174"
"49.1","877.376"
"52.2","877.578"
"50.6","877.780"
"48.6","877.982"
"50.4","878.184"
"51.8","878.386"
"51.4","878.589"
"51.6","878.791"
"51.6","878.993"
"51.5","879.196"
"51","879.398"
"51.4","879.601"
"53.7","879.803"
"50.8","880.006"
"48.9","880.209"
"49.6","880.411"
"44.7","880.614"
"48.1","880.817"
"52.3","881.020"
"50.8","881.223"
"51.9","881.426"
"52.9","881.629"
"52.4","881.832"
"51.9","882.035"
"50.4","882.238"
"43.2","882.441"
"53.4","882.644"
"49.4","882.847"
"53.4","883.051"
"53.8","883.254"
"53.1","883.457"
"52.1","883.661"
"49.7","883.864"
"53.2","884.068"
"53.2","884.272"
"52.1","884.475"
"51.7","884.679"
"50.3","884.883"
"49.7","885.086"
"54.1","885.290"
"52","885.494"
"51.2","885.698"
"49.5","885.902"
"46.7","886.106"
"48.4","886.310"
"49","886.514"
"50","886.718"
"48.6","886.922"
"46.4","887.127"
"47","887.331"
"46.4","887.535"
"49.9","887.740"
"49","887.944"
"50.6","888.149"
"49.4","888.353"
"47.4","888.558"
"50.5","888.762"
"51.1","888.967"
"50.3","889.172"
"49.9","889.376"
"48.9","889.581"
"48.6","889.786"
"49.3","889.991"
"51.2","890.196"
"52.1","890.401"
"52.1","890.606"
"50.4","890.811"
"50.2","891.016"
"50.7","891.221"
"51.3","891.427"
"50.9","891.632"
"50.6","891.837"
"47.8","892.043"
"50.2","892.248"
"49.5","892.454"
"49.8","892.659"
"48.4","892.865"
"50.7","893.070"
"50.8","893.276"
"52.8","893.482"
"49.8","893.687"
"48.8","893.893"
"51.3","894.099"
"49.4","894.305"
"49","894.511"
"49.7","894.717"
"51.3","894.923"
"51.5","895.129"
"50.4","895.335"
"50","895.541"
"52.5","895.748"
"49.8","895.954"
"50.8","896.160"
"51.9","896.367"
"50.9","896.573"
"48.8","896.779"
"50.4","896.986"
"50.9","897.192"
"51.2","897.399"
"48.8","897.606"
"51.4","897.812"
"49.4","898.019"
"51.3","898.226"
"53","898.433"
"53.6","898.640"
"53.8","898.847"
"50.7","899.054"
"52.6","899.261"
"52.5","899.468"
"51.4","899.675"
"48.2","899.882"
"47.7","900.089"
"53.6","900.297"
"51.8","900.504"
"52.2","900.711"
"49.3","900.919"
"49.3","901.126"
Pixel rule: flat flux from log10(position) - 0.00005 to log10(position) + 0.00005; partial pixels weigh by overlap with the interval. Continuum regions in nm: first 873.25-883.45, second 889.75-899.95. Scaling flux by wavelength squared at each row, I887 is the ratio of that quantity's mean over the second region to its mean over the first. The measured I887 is 1.05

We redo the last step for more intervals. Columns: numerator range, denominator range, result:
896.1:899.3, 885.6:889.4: 1.07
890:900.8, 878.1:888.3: 1.03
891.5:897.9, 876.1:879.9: 1.03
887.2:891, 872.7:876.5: 1.04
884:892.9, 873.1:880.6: 1.03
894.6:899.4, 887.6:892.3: 1.04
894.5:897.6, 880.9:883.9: 1.01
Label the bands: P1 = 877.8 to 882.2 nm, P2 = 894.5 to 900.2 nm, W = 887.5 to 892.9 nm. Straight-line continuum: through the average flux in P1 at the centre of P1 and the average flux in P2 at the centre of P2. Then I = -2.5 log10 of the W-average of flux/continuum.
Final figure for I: 0.020 mag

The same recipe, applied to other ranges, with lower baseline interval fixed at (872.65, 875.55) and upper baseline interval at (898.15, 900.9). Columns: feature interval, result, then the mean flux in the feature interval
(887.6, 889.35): 0.018 mag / 49.7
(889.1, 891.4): 0.007 mag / 50.4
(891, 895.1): 0.018 mag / 50.2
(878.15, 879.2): -0.040 mag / 51.4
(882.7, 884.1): -0.044 mag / 52.1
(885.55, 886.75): 0.024 mag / 49.2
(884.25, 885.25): -0.028 mag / 51.5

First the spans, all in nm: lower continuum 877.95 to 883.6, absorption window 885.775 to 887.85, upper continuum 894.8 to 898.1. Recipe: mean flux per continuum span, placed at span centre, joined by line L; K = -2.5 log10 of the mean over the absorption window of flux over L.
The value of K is 0.06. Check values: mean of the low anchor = 50.9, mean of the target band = 48.2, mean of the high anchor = 50.6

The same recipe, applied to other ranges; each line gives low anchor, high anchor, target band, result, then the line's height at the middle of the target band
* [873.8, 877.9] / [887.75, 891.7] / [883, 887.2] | -0.02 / 49.9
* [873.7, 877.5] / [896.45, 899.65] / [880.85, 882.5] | -0.02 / 49.8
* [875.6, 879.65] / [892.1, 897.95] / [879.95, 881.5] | 0.02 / 50.3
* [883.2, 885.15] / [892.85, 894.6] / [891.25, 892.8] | 0.01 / 50.5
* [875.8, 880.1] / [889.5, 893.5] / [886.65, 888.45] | 0.04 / 50.4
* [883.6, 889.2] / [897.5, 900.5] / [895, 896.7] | 0.00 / 51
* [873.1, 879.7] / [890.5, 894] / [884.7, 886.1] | -0.02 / 50.1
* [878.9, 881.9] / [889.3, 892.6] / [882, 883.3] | 0.00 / 50.6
